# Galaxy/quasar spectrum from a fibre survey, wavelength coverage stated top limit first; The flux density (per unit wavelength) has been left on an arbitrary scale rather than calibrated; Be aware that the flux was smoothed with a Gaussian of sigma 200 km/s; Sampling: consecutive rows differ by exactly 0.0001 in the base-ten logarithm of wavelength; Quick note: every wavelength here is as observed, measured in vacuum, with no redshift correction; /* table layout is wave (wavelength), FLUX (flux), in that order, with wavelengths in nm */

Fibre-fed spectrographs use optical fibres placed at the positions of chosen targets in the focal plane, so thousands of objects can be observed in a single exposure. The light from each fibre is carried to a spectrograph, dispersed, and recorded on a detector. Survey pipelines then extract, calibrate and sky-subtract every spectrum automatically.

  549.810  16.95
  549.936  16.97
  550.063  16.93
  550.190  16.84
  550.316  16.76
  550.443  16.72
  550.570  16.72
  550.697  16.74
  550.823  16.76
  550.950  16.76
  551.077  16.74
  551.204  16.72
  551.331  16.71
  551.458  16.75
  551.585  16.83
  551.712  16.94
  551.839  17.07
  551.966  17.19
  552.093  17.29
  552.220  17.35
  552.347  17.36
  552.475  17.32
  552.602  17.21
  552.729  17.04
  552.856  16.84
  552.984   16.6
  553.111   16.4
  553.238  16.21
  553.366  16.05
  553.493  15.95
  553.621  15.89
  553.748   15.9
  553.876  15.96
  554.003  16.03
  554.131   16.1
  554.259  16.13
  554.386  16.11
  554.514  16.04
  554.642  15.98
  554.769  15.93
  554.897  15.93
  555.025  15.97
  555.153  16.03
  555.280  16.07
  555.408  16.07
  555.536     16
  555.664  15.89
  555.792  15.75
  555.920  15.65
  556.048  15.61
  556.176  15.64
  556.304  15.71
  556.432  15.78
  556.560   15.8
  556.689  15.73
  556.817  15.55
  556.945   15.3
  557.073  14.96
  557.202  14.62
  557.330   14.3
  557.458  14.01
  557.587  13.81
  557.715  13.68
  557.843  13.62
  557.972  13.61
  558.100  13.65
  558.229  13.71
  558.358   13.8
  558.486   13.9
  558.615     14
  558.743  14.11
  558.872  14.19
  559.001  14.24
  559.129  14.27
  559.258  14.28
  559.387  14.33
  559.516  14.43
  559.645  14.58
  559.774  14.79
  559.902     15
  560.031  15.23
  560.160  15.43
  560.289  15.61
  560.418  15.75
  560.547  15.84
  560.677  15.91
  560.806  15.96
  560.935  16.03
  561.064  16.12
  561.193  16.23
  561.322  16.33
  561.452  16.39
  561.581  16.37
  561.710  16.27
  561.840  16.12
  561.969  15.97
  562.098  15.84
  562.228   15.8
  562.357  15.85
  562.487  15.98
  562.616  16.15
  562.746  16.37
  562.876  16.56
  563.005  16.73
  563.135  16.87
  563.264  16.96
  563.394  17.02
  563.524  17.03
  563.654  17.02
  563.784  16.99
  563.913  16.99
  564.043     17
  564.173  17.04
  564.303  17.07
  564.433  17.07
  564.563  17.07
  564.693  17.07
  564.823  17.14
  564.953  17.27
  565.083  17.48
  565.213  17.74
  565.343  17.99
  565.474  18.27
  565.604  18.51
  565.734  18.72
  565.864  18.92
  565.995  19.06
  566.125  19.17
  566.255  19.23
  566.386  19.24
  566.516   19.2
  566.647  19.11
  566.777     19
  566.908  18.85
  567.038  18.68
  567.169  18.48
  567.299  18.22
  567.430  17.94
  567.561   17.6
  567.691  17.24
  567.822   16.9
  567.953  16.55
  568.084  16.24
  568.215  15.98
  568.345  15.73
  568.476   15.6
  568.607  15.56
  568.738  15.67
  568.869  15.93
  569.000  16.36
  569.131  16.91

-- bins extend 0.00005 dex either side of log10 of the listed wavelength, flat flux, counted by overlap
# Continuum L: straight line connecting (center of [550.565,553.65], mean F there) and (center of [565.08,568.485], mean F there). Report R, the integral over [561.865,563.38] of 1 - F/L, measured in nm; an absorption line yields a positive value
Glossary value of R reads 0.118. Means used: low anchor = 16.8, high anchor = 18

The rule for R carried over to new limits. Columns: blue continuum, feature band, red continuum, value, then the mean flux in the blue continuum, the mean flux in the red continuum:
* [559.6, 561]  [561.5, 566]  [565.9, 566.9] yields 0.13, 15.5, 19.1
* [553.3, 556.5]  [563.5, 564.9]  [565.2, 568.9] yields 0.02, 15.9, 17.8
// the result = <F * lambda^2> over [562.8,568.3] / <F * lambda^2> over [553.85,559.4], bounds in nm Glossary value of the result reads 1.2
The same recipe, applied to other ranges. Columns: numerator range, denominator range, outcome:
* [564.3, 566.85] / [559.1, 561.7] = 1.20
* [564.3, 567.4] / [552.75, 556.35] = 1.19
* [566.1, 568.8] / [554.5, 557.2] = 1.17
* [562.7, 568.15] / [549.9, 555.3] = 1.12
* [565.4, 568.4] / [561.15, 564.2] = 1.12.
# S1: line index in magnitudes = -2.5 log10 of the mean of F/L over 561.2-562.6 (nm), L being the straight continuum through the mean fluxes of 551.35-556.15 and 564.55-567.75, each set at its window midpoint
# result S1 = 0.099 mag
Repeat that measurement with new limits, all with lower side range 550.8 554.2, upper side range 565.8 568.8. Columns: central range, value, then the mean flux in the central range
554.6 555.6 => 0.06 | 16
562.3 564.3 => 0.05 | 16.7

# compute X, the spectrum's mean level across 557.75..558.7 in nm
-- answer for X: 13.8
